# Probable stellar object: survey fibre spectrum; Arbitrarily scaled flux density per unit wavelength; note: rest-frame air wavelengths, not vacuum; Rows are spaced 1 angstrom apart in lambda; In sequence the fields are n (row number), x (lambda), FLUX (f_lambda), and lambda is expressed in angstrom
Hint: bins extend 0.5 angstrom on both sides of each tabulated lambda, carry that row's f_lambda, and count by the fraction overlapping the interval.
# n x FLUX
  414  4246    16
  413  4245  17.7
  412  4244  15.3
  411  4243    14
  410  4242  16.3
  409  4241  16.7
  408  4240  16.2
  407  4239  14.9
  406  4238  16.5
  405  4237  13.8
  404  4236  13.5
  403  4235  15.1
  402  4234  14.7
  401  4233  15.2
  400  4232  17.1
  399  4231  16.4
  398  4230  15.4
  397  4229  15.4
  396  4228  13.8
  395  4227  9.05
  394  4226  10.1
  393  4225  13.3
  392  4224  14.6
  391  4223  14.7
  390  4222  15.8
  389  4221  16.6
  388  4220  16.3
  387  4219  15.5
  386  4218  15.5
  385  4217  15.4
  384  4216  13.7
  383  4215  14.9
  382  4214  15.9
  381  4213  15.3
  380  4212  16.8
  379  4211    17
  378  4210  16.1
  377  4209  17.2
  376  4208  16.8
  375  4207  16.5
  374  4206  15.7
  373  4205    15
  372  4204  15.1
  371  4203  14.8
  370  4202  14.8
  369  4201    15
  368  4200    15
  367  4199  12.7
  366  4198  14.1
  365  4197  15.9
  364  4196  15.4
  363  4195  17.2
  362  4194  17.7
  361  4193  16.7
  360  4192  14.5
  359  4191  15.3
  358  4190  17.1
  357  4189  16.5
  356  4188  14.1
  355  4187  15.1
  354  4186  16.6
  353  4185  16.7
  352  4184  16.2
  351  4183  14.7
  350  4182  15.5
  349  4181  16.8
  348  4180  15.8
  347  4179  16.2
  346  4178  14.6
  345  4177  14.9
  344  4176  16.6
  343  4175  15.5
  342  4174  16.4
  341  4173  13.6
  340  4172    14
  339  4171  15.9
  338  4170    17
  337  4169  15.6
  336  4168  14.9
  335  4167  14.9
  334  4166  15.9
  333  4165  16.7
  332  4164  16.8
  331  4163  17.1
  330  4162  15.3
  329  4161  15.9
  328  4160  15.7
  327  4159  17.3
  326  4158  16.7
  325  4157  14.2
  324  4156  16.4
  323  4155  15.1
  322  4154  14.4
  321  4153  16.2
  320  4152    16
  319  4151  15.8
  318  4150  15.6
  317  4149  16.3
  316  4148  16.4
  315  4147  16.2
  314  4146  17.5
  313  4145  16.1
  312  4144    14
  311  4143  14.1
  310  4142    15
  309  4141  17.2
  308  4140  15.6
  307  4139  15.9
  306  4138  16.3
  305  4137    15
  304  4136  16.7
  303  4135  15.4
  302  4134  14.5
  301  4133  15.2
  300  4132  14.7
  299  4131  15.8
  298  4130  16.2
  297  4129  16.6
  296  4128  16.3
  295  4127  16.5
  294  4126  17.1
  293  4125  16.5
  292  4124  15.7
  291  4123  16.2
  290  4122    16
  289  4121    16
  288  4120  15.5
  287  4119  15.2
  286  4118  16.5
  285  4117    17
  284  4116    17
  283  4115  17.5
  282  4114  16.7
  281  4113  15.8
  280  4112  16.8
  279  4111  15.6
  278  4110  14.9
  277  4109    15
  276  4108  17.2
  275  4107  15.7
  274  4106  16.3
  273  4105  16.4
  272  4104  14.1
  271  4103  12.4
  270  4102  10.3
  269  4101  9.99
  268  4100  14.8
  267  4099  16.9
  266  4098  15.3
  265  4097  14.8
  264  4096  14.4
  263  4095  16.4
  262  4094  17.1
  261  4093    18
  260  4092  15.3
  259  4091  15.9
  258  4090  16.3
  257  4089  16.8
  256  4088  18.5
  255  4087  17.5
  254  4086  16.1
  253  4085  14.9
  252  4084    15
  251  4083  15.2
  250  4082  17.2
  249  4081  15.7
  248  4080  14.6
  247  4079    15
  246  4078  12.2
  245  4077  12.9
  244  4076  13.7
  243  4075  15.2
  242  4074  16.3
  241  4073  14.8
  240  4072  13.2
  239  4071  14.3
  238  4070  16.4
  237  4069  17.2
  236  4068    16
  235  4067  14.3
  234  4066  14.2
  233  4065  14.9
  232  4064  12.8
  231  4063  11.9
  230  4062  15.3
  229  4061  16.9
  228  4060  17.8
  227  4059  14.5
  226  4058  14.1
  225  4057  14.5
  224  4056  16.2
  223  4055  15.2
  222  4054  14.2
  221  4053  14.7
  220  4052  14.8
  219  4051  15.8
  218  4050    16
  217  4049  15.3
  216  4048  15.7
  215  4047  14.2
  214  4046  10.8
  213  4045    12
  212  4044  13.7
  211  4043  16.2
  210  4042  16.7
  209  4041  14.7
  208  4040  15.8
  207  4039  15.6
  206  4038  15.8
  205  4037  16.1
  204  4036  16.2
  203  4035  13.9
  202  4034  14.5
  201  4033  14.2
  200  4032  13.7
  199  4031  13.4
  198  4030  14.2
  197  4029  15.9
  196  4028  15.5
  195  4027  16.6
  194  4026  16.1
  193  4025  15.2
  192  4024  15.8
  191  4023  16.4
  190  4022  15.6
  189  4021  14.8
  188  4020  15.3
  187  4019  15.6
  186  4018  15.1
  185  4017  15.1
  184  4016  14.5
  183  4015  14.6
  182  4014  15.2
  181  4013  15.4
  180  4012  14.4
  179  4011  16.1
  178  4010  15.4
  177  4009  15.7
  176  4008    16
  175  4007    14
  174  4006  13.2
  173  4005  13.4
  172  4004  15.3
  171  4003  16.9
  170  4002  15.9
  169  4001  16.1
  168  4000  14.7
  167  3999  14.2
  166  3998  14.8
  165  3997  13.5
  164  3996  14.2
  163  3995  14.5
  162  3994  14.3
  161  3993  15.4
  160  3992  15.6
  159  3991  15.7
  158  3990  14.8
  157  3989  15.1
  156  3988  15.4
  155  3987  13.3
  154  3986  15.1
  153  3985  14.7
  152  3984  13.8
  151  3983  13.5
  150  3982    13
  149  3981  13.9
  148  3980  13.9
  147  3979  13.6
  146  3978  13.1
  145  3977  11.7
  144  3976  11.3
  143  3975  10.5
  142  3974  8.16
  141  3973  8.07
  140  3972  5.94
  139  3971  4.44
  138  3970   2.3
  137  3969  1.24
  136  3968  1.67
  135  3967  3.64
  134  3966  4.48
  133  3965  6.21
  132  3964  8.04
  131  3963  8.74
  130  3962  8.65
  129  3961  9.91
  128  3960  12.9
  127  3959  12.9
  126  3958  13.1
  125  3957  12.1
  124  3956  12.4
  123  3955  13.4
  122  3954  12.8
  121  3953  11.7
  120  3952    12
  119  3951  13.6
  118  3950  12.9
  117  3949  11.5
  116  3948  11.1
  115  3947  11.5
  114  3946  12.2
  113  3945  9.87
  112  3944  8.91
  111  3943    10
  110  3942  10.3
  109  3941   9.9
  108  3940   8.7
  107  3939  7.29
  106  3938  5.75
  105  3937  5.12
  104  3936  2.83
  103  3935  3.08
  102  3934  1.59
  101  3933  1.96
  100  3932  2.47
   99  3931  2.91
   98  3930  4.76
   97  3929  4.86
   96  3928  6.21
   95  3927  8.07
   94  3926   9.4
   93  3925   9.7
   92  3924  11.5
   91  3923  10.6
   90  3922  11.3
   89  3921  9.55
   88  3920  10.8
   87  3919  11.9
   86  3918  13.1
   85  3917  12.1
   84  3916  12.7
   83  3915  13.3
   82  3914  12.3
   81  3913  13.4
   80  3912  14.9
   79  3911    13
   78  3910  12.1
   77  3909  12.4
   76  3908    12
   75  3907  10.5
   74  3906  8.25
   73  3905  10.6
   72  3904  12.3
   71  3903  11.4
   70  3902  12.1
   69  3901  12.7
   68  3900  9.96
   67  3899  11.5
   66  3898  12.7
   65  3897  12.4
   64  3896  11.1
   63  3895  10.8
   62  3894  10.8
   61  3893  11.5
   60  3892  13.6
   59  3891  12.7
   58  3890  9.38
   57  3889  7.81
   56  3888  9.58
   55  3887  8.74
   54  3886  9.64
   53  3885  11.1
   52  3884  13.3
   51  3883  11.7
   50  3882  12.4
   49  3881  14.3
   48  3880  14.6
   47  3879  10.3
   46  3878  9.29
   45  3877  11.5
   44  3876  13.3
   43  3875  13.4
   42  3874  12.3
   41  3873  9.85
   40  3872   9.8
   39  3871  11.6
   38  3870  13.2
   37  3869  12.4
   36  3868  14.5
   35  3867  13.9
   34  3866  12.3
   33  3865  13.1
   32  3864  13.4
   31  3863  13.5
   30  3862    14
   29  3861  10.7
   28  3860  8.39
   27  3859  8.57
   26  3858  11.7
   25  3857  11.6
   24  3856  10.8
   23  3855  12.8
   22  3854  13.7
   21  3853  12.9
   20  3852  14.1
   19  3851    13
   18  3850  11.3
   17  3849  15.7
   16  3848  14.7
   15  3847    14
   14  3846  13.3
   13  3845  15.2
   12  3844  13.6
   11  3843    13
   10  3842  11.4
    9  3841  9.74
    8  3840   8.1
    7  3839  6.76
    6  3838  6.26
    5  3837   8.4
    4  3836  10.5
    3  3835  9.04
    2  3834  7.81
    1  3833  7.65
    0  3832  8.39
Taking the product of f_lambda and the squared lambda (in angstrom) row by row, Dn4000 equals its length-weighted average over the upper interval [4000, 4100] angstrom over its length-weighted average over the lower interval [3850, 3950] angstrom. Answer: 1.5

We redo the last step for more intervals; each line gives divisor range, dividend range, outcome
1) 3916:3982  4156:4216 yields 1.97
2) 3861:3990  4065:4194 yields 1.64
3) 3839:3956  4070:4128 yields 1.57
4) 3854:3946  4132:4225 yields 1.71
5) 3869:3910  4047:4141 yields 1.50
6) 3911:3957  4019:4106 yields 1.68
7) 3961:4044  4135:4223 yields 1.29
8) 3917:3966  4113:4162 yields 1.92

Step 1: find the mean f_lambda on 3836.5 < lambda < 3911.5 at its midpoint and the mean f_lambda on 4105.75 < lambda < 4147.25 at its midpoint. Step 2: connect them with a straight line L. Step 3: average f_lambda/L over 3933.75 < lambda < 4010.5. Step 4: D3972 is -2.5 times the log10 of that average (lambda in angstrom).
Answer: 0.190 mag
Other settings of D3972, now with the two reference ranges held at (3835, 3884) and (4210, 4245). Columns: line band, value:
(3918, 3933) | 0.47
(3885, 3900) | 0.13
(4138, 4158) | -0.10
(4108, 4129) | -0.15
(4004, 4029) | -0.15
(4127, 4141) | -0.11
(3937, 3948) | 0.33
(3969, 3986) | 0.22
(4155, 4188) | -0.08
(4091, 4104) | -0.05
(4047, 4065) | -0.11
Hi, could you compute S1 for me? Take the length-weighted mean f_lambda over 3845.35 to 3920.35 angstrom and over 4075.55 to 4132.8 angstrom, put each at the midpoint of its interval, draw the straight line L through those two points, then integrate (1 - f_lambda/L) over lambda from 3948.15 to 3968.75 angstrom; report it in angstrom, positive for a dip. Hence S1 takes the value 4.9 angstrom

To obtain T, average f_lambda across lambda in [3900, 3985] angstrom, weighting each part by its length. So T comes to 9.73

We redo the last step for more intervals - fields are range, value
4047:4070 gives 15.1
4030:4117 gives 15.1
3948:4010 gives 12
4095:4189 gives 15.7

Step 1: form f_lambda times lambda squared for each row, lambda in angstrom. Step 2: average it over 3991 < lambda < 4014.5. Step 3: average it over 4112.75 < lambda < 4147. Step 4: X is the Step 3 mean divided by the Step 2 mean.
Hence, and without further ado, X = 1.14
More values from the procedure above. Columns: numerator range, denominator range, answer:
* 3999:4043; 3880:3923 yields 1.39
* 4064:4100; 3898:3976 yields 1.78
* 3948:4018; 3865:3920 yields 1.10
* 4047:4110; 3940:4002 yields 1.40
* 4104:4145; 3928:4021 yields 1.52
